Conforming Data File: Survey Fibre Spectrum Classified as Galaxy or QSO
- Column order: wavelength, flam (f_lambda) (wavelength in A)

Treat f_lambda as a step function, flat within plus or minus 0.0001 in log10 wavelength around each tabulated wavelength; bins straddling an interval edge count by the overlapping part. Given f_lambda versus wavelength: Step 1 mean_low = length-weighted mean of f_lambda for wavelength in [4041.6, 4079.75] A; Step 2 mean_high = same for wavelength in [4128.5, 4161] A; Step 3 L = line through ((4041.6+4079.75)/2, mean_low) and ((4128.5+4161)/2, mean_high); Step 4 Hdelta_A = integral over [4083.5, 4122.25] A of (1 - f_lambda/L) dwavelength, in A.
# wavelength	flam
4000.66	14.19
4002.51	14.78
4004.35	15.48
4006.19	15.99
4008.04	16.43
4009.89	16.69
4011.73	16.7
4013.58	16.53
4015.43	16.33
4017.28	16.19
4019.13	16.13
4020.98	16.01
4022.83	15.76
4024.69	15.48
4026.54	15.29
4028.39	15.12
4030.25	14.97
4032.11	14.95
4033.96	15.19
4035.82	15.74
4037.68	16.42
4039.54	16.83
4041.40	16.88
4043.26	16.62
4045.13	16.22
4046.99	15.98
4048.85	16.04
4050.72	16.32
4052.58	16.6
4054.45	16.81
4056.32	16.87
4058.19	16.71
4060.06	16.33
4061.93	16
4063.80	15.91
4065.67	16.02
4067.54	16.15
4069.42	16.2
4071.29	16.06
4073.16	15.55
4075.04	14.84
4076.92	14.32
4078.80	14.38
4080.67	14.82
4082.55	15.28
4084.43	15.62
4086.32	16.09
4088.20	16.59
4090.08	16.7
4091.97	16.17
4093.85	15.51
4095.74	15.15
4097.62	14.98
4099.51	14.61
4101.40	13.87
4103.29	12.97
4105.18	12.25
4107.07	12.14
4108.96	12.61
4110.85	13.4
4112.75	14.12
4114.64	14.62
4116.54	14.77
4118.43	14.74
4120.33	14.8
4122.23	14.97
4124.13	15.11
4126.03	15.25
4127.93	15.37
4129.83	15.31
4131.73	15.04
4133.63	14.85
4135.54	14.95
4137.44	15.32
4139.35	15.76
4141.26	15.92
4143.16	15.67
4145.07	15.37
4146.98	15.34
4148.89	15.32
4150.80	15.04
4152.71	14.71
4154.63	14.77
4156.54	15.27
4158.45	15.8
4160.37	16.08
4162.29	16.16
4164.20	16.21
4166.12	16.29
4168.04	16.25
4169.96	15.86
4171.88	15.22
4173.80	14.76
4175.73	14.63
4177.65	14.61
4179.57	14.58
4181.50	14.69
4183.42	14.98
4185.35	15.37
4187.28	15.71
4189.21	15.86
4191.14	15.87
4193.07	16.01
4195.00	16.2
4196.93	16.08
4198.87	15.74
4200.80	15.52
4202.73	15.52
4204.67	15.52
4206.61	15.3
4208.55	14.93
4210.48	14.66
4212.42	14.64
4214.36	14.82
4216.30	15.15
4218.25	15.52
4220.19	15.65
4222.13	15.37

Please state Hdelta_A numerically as 2.7 A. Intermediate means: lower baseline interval 16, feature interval 14.6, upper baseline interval 15.3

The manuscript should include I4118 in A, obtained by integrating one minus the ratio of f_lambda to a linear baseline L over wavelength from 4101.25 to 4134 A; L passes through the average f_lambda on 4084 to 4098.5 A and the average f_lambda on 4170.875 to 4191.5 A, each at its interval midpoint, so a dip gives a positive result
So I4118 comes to 2.9 A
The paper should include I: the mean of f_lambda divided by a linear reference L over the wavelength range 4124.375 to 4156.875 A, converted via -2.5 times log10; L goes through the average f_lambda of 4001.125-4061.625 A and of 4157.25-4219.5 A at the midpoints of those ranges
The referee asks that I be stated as 0.03 mag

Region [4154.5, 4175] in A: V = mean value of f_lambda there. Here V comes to 15.7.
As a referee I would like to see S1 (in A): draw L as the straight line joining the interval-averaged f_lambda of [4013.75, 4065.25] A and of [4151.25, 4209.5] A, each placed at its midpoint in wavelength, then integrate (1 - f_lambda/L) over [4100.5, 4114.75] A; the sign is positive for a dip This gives 2.4 A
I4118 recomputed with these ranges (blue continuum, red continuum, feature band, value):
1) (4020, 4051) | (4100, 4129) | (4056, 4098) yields -2.30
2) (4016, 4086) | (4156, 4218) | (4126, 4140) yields 0.35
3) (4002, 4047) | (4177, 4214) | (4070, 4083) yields 0.59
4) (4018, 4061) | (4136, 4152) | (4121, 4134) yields 0.34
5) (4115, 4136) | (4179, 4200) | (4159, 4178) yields -0.32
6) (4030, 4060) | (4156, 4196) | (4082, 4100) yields 0.32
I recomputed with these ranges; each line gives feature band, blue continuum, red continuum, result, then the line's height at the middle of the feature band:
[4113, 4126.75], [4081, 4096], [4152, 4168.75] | 0.07 mag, 15.8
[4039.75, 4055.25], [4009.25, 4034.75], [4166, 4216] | -0.05 mag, 15.7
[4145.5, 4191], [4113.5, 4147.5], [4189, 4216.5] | 0.00 mag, 15.3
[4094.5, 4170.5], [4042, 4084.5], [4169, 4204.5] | 0.05 mag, 15.6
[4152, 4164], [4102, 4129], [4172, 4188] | -0.06 mag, 14.6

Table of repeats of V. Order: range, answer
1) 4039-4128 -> 15.3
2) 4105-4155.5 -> 14.8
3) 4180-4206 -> 15.6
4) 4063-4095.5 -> 15.6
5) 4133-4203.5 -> 15.5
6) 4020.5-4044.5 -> 15.8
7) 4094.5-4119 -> 13.9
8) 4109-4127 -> 14.5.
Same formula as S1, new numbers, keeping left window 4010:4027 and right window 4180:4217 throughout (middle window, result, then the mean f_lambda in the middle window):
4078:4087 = 0.4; 15.2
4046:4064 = -0.5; 16.4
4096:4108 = 1.7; 13.6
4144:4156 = 0.4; 15.1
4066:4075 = 0.0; 15.9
